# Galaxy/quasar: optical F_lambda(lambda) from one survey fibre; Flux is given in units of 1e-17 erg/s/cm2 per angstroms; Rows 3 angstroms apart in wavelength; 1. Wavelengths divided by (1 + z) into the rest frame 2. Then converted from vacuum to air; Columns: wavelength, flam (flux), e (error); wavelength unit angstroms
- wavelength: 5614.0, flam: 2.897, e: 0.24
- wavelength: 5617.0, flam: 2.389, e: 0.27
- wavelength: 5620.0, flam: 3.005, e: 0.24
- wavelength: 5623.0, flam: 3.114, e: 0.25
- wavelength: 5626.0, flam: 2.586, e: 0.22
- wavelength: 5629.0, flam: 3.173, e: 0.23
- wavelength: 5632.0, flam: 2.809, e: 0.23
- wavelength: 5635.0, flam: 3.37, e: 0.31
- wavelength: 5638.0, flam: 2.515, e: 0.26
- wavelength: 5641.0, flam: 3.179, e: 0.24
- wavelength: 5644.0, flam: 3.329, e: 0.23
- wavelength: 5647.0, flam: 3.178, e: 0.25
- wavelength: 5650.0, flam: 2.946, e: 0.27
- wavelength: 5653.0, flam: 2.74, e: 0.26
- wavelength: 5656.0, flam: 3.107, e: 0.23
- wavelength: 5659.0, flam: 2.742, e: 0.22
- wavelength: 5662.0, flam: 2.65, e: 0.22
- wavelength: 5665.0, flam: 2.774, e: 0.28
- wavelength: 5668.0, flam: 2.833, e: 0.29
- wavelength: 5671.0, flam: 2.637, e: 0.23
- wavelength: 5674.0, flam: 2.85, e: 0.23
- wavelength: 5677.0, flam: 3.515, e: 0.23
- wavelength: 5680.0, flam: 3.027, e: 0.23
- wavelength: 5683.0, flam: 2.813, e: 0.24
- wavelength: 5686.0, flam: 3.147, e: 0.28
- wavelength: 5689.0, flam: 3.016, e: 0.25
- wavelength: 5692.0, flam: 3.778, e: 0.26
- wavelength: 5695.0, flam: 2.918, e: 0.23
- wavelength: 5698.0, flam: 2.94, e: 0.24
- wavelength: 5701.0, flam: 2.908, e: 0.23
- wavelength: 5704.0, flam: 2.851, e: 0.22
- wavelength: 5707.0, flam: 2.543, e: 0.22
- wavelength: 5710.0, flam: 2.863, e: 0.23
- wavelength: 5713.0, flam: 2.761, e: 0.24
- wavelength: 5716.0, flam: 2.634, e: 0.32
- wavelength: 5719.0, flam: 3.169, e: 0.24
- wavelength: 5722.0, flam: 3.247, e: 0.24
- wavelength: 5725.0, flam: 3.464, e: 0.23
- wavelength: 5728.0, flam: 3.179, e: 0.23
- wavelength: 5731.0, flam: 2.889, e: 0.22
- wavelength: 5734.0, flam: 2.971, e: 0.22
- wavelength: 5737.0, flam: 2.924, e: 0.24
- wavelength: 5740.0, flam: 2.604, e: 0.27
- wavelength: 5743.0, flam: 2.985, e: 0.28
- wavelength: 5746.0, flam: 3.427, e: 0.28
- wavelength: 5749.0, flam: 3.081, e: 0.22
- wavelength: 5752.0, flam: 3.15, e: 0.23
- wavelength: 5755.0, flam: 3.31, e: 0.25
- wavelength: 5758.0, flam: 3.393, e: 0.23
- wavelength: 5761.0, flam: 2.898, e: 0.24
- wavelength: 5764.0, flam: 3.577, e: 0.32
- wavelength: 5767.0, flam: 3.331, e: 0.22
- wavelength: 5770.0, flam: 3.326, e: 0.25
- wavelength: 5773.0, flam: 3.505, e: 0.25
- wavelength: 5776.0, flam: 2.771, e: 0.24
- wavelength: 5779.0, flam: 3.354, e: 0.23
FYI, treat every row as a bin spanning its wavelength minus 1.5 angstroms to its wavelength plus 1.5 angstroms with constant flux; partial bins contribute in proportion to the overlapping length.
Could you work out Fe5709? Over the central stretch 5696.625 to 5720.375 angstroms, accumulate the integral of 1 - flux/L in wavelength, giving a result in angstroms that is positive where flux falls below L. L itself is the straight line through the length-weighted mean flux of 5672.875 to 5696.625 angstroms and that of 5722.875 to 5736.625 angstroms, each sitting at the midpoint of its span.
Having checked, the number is 2.2 angstroms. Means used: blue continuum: 3.14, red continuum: 3.11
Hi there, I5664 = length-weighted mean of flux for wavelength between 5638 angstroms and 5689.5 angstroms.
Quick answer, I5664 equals 2.96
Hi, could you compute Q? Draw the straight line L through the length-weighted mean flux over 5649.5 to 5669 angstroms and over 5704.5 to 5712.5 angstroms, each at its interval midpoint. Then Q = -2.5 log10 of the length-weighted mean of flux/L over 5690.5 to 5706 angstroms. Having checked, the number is -0.12 mag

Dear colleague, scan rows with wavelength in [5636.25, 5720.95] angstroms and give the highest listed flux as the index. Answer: 3.778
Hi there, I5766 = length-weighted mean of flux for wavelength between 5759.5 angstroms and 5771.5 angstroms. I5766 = 3.28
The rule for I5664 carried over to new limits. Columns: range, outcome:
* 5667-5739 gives 2.99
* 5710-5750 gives 3.02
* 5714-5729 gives 3.12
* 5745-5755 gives 3.22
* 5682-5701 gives 3.09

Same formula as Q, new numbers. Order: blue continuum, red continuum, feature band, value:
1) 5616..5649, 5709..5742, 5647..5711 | 0.013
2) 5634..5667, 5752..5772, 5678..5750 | 0.049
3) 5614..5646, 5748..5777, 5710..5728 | 0.035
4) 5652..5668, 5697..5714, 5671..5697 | -0.108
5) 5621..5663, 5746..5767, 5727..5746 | 0.087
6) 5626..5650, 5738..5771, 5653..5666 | 0.094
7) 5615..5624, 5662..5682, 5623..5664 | -0.033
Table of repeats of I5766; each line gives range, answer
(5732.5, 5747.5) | 2.98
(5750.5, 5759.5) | 3.28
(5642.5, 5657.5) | 3.06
